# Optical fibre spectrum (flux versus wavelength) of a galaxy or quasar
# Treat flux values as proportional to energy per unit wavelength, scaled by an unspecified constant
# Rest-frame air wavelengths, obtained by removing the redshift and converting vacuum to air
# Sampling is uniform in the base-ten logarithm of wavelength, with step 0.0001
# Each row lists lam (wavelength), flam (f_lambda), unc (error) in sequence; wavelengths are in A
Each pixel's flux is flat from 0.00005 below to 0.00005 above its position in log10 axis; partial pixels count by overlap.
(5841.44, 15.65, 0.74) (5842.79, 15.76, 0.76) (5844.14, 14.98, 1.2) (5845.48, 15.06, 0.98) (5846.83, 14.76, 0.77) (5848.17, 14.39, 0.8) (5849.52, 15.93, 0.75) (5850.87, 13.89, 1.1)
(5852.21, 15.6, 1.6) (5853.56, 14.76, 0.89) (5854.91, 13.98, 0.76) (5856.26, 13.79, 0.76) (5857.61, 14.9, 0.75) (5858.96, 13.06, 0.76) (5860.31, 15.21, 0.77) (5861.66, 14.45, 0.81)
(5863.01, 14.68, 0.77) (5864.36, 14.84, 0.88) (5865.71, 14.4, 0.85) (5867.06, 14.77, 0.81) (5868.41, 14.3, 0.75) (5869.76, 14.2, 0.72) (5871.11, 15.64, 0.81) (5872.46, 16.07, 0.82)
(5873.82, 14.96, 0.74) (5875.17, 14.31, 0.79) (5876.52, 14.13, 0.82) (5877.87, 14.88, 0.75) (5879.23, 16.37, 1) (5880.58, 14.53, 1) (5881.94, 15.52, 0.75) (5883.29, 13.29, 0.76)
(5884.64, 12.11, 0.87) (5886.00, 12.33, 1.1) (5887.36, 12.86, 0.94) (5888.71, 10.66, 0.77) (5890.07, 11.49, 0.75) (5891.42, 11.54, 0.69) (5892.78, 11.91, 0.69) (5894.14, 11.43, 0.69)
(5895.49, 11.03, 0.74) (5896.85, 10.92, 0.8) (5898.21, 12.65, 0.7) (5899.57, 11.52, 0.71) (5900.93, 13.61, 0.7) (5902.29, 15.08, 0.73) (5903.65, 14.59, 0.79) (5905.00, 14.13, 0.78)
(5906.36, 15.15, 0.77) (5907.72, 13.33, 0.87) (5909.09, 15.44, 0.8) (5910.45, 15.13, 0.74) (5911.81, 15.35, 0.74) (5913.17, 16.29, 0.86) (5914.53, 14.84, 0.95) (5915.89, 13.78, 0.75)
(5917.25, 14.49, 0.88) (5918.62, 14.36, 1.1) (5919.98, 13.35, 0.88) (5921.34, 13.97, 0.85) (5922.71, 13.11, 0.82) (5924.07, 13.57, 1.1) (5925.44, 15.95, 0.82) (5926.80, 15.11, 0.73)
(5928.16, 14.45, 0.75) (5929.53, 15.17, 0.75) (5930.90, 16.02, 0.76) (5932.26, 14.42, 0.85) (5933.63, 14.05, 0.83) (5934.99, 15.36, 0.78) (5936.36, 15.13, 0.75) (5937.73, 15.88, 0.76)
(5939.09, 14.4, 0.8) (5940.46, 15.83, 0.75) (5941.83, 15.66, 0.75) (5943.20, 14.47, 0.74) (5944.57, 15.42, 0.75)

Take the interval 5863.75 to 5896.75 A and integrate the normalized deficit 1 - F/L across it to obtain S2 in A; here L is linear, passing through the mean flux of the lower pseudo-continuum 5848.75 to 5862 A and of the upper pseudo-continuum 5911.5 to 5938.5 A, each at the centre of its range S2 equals 2.29 A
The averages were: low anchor 14.5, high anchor 14.7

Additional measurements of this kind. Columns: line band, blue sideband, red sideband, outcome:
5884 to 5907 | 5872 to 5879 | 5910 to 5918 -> 3.7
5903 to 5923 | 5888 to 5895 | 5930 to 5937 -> -1.9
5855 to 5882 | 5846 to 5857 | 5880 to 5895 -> -2.2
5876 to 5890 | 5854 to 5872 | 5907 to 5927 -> 0.9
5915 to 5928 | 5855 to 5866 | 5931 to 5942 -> 0.7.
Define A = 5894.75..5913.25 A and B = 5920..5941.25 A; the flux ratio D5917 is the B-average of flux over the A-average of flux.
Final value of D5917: 1.07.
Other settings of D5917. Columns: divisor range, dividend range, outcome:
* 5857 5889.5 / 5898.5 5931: 1.01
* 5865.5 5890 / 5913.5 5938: 1.04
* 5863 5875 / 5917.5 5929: 0.96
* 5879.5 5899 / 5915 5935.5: 1.17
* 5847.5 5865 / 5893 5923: 0.95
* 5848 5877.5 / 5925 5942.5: 1.04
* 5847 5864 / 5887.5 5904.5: 0.84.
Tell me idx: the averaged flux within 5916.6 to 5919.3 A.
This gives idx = 14.4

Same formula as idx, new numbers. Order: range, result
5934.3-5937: 15.3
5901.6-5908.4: 14.5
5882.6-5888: 12.7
